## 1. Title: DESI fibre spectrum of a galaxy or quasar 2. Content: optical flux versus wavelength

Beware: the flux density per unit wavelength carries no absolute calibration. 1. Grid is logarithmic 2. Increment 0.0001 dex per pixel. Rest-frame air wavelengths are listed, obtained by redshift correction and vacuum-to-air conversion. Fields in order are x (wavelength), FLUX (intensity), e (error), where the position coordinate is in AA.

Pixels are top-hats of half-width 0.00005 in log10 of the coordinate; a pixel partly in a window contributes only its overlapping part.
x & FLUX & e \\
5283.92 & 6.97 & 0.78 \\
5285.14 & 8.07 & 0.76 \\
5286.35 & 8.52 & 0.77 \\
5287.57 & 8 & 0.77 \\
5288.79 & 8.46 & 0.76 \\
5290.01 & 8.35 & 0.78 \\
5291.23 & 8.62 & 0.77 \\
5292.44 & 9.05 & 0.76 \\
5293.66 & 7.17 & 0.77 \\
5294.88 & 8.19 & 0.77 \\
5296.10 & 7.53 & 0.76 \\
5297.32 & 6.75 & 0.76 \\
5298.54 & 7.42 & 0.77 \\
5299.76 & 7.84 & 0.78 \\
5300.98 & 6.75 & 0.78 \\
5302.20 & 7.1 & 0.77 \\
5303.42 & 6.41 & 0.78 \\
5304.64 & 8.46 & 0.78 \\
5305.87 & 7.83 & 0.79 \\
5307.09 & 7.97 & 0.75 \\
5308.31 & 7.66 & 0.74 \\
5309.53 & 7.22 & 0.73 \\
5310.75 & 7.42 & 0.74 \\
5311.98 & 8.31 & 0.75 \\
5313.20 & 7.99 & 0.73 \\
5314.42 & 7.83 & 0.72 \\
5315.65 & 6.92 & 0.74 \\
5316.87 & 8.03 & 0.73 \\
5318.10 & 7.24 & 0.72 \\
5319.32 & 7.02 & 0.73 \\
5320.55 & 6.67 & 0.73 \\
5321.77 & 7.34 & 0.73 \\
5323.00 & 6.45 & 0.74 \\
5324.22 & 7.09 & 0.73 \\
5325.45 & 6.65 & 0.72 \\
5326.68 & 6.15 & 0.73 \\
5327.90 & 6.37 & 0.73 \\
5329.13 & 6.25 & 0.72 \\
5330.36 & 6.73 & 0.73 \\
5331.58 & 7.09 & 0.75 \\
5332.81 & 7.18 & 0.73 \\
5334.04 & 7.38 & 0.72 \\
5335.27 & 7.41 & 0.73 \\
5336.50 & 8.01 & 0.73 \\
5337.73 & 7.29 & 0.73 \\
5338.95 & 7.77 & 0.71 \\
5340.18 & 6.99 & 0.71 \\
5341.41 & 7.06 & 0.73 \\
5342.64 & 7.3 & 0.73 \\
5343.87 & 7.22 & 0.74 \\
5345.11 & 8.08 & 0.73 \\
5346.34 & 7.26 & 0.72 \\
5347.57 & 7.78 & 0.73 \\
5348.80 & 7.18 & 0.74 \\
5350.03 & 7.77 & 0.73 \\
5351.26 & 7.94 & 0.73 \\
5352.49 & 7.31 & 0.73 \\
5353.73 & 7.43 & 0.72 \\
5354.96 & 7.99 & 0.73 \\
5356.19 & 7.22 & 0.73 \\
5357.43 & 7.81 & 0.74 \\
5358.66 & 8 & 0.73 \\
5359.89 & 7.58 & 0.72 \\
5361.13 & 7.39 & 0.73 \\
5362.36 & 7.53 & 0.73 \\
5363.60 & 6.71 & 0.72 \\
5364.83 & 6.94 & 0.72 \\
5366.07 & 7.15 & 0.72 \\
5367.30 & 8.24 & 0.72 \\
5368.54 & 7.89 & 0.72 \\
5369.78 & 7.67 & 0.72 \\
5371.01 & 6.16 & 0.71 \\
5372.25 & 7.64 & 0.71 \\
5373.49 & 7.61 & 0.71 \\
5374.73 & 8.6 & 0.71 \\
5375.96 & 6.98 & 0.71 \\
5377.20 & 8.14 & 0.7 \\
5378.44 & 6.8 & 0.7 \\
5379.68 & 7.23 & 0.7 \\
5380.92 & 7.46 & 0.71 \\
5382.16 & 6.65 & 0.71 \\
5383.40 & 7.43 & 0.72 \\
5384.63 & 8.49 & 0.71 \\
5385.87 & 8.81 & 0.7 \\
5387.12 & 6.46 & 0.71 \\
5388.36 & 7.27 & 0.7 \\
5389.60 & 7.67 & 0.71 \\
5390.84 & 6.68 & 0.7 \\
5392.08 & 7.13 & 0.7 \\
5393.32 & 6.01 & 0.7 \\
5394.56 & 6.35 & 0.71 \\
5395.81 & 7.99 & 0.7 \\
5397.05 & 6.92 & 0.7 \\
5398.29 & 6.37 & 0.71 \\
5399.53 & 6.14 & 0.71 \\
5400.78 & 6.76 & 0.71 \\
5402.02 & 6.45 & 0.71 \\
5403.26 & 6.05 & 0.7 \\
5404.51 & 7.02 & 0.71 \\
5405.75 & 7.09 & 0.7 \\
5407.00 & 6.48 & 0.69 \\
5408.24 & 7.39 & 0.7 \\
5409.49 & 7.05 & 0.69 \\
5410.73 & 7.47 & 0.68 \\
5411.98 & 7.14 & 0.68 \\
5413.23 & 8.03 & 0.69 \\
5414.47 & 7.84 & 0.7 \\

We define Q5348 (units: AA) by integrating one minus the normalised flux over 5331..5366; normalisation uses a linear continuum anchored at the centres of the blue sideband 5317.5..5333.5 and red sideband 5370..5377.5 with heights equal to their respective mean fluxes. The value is -1.6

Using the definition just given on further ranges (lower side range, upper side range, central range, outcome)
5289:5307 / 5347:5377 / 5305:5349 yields 1.93 AA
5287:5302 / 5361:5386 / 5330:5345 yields 0.62 AA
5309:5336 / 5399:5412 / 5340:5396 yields -3.69 AA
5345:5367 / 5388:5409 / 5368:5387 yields -1.04 AA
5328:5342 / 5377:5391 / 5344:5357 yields -0.60 AA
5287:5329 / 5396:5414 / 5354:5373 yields -0.82 AA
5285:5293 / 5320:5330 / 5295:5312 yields 0.53 AA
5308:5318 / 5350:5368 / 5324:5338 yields 1.19 AA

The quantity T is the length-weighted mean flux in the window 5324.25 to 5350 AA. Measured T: 7.17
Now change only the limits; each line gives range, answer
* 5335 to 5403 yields 7.34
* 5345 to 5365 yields 7.53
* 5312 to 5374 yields 7.32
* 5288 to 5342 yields 7.4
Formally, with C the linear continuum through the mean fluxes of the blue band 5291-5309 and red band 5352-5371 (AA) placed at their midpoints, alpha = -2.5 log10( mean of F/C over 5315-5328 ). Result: 0.10 mag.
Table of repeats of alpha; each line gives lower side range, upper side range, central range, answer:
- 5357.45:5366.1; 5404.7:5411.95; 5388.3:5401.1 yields 0.05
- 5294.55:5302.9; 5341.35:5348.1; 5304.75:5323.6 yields -0.02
